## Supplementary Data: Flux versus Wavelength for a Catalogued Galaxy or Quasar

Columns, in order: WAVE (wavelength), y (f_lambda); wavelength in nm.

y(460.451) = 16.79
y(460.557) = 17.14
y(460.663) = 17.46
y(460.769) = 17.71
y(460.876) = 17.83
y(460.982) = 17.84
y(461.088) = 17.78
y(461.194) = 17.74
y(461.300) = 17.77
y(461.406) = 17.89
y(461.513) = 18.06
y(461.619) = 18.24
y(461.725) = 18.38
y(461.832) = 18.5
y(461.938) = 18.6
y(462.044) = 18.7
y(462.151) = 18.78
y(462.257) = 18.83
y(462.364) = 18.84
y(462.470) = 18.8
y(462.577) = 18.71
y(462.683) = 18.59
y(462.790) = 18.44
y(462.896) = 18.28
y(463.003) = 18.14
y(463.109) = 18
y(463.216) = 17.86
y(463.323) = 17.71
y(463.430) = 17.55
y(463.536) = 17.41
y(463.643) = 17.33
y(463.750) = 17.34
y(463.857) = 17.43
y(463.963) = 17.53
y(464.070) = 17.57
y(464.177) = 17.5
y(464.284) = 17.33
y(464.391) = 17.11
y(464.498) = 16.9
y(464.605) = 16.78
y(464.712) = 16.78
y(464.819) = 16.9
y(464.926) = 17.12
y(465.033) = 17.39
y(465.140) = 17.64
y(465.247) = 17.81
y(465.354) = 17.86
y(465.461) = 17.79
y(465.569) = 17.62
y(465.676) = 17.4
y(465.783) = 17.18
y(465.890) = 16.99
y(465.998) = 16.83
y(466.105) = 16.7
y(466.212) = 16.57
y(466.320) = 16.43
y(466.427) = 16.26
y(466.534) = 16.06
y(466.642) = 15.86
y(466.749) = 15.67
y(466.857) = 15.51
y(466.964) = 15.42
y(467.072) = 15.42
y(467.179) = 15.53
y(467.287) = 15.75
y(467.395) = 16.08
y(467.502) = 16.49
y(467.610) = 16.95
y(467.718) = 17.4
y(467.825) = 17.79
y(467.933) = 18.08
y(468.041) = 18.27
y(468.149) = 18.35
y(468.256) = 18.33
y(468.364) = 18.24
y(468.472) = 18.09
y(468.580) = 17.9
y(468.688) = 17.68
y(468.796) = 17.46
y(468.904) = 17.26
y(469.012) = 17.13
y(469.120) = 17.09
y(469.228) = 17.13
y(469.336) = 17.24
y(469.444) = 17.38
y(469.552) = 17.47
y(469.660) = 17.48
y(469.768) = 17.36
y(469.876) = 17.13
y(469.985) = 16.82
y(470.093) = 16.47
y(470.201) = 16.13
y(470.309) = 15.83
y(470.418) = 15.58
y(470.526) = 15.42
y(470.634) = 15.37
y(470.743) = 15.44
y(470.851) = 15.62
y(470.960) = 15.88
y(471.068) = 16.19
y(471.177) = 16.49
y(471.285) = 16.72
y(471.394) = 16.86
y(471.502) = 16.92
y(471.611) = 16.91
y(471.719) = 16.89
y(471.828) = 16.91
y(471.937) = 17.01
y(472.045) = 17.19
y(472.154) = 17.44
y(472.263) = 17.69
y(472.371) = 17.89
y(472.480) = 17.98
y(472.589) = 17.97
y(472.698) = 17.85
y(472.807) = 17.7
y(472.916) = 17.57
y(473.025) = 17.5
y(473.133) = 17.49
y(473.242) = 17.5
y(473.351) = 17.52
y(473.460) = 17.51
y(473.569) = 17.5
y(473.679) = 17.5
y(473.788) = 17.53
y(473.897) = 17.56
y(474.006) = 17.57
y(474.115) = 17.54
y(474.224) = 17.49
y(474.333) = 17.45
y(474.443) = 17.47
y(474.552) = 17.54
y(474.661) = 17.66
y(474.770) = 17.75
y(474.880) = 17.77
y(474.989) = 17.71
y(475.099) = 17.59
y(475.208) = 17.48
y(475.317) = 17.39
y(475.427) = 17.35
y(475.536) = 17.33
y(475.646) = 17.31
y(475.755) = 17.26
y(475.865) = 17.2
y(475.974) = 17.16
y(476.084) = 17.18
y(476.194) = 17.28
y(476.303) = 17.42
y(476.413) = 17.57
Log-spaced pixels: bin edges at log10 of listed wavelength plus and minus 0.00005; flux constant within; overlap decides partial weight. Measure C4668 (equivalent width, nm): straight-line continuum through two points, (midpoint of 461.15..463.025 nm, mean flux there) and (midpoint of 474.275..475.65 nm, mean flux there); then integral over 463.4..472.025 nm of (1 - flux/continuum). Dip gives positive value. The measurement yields 0.53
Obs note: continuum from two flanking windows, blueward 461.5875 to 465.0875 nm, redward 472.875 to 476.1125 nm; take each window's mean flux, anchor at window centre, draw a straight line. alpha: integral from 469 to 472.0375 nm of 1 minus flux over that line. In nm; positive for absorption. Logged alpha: 0.17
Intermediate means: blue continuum 17.9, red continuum 17.5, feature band 16.6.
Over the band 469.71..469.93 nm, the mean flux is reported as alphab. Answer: 17.3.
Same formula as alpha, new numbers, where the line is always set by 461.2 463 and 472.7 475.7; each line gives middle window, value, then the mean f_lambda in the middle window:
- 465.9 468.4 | 0.19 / 16.7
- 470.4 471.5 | 0.11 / 16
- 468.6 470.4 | 0.08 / 17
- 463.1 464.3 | 0.05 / 17.5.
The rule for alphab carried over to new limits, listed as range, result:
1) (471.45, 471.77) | 16.9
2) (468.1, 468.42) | 18.3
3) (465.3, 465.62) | 17.7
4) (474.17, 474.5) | 17.5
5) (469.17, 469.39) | 17.2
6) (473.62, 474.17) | 17.5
